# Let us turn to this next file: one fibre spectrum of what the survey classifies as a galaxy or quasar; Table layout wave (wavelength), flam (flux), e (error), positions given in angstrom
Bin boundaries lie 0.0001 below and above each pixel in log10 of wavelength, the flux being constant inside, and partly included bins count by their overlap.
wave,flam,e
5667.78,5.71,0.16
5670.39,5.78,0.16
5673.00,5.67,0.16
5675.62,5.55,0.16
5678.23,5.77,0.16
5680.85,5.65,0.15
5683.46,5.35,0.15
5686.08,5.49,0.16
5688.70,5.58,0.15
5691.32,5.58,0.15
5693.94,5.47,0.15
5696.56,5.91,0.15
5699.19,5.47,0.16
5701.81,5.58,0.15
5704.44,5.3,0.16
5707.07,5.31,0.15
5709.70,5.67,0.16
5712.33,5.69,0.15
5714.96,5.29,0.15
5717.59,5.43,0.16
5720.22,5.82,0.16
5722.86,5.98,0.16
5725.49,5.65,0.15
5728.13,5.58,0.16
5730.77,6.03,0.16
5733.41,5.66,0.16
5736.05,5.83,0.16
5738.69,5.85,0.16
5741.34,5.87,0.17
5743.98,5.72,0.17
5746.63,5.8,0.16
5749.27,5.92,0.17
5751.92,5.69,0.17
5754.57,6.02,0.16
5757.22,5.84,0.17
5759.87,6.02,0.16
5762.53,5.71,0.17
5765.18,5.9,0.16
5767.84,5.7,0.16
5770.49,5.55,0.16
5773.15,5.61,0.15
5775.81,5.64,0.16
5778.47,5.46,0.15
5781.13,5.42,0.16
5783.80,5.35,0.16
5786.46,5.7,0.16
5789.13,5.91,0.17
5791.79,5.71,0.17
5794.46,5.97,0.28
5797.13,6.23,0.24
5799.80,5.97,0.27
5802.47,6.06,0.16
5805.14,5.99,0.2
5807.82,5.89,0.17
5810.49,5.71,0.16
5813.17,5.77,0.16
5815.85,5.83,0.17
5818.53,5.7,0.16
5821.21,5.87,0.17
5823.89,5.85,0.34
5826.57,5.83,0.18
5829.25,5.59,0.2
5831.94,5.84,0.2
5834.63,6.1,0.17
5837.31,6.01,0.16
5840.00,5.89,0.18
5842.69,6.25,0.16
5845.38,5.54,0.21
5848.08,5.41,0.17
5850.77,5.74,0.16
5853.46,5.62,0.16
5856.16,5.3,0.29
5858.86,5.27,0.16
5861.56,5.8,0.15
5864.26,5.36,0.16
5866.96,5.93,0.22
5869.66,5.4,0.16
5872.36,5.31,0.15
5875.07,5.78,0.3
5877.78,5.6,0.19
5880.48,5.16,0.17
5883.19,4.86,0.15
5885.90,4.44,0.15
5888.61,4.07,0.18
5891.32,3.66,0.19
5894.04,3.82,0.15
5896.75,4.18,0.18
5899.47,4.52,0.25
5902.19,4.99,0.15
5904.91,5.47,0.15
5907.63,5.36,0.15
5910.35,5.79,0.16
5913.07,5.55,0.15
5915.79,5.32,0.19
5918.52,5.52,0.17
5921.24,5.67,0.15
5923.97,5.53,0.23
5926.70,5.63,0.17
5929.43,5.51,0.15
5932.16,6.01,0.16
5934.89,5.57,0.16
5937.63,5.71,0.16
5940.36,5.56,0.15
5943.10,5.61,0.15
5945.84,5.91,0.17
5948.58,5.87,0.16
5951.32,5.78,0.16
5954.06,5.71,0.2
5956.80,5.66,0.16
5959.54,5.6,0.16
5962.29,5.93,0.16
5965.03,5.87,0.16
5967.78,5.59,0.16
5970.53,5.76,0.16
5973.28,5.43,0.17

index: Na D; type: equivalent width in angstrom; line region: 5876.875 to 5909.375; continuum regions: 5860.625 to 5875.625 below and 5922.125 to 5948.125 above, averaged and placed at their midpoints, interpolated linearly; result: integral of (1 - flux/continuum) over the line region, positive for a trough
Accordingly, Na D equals 5.4 angstrom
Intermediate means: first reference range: 5.58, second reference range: 5.68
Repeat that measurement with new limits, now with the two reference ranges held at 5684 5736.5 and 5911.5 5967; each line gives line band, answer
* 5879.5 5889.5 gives 1.80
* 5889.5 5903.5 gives 3.55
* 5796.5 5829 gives -1.36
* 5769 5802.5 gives -0.56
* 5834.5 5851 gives -0.55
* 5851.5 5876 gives 0.53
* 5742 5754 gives -0.39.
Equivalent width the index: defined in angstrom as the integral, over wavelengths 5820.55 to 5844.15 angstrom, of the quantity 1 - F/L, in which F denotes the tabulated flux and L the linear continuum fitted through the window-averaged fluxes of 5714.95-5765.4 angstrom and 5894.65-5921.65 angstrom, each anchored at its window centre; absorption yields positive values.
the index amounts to -2.0 angstrom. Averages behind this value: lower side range 5.79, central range 5.92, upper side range 5.18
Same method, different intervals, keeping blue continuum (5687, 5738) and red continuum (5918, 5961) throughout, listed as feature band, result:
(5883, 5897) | 3.8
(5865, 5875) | 0.2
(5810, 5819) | -0.2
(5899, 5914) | 0.9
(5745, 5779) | -0.8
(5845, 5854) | 0.1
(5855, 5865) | 0.4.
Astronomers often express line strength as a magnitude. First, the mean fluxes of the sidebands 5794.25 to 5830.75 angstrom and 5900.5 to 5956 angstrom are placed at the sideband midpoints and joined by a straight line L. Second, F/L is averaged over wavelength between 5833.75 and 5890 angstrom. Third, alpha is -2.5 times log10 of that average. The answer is 0.06 mag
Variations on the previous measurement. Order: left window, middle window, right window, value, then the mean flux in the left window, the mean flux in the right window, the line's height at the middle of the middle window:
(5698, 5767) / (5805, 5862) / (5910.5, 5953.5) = -0.01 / 5.72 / 5.66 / 5.69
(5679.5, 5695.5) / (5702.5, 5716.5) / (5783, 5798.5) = 0.03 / 5.53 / 5.83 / 5.59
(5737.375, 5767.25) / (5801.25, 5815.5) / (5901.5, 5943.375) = -0.02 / 5.84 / 5.56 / 5.75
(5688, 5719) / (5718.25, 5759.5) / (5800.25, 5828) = -0.04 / 5.52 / 5.85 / 5.63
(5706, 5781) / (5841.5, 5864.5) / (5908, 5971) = 0.02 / 5.72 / 5.68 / 5.7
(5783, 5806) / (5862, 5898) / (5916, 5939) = 0.17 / 5.89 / 5.63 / 5.72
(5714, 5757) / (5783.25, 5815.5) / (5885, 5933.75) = -0.07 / 5.77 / 5.07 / 5.51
